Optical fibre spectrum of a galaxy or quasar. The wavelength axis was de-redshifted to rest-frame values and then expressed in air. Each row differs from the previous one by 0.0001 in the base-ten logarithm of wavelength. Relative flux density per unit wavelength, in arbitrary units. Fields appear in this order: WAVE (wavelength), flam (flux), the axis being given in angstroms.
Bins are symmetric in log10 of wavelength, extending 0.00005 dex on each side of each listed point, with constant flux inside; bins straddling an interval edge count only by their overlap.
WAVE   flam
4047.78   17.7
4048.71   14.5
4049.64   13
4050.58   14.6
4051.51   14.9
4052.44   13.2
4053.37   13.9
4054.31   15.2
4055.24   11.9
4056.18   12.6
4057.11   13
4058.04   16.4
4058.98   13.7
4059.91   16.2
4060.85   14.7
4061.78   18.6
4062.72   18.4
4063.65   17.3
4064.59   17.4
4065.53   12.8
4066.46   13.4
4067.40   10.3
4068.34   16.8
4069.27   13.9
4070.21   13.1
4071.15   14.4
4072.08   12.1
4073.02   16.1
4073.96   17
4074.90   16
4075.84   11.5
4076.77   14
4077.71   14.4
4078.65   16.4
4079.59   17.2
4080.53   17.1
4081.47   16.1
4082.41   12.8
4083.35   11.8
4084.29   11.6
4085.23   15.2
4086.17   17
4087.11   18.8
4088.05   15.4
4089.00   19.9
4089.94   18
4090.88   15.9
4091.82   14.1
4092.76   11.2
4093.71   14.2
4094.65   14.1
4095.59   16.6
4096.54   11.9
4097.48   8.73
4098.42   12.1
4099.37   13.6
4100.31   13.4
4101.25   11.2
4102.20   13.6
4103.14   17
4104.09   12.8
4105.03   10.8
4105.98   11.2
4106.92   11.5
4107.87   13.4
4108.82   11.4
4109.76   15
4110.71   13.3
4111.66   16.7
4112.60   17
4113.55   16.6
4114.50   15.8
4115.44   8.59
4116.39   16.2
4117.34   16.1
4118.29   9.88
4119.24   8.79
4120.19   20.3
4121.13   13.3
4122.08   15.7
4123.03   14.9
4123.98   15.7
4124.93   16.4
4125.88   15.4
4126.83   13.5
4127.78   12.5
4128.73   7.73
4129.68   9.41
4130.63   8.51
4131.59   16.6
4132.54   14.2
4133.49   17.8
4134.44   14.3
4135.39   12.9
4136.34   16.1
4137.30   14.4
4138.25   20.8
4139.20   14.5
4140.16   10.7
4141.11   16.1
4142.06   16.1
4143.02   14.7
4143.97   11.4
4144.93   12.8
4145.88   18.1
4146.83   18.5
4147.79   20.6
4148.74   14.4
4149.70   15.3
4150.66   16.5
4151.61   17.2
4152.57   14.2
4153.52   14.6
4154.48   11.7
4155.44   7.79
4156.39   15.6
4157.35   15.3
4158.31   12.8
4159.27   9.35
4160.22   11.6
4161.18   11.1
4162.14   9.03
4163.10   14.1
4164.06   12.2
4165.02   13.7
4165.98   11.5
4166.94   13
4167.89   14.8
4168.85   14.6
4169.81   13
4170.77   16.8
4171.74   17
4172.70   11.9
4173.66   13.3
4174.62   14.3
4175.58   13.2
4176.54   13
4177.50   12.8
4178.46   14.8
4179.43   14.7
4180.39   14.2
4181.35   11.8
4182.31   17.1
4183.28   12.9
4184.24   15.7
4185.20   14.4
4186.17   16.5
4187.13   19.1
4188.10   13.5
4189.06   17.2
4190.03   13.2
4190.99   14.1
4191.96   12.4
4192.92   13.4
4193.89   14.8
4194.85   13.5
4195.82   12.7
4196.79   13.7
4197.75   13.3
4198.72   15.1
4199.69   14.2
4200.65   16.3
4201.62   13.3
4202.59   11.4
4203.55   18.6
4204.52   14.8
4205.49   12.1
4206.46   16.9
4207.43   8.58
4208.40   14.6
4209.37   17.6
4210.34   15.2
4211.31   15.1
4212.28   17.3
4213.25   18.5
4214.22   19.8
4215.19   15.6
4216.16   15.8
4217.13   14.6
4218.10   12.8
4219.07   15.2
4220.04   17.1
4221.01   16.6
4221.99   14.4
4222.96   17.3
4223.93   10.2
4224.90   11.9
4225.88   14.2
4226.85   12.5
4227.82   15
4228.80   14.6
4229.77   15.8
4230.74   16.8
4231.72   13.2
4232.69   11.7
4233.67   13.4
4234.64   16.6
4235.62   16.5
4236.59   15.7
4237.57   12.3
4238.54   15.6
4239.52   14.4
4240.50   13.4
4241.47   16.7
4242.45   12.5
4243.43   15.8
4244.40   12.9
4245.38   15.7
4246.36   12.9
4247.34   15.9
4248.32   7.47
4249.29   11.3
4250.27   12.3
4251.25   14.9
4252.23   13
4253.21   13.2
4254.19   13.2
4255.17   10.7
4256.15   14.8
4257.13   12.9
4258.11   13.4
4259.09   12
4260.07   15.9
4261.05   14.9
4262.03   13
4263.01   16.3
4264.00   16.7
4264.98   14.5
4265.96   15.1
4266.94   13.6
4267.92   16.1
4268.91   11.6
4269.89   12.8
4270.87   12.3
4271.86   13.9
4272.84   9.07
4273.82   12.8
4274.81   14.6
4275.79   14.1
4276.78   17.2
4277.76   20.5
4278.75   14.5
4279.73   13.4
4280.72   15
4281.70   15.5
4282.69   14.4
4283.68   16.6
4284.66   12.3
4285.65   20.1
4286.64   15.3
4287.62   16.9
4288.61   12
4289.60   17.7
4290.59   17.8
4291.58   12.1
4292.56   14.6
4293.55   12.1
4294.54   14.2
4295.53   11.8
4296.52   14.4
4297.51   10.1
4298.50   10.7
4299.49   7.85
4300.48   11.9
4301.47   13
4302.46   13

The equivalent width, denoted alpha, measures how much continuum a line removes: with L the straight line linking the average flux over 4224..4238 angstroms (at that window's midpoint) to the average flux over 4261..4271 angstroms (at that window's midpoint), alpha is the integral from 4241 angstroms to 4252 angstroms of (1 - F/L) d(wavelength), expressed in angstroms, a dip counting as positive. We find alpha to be 0.6 angstroms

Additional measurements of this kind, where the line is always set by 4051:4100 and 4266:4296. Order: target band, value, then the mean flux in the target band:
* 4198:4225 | -0.93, 15.1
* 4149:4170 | 2.09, 13.1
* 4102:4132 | 2.11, 13.6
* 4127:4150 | 0.18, 14.5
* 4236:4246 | 0.03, 14.5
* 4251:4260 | 0.82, 13.2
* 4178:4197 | 0.11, 14.5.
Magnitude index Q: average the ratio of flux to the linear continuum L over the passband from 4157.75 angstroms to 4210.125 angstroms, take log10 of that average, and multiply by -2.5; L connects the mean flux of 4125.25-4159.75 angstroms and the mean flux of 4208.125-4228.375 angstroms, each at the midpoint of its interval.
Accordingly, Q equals 0.07 mag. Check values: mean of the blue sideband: 14.2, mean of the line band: 13.9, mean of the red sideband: 15.3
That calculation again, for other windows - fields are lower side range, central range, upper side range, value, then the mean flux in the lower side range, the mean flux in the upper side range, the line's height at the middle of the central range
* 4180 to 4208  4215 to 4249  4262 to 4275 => -0.025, 14.3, 13.7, 14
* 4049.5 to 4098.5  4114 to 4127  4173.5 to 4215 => 0.024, 14.7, 14.6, 14.7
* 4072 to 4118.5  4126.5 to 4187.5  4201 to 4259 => 0.020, 14.3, 14.3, 14.3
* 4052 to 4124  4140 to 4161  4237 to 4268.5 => -0.012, 14.4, 13.9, 14.2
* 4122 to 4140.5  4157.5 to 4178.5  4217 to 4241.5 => 0.093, 14.1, 14.5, 14.3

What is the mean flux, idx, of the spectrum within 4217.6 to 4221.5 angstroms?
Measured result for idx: 15.4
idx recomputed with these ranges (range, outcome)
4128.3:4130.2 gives 8.6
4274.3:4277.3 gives 15.3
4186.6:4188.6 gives 16.3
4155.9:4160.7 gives 12.9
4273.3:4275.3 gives 13.6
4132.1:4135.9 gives 14.8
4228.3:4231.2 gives 15.7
